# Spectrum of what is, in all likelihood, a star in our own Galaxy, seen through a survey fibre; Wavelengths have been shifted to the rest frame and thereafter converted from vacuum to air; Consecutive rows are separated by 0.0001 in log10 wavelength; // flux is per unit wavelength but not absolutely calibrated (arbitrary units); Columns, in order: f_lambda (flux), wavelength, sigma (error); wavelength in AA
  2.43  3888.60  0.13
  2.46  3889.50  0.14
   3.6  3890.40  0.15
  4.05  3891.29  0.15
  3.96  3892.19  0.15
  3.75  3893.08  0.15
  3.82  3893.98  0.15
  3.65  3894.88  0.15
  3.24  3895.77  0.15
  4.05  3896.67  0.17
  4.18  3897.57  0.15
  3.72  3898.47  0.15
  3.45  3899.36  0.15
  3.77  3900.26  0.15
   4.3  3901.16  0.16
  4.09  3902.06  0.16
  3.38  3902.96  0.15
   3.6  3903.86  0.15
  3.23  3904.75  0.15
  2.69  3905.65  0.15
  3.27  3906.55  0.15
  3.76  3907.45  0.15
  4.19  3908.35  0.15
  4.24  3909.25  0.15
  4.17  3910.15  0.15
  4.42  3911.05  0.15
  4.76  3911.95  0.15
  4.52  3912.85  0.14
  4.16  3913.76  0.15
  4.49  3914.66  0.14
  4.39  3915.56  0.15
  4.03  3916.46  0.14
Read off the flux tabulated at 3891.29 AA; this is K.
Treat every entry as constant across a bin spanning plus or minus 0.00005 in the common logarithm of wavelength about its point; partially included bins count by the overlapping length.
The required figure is 4.05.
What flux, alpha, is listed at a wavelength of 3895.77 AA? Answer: 3.24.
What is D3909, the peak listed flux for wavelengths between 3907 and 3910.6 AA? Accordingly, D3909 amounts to 4.24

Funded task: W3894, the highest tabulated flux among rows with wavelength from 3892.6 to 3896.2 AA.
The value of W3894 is 3.82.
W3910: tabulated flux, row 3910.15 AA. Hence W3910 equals 4.17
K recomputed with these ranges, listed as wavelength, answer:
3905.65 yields 2.69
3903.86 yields 3.6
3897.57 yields 4.18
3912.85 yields 4.52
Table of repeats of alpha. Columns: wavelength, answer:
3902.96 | 3.38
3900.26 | 3.77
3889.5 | 2.46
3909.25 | 4.24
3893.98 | 3.82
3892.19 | 3.96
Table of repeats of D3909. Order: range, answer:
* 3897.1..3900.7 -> 4.18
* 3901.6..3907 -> 4.09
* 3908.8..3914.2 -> 4.76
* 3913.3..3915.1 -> 4.49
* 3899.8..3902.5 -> 4.3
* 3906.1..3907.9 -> 3.76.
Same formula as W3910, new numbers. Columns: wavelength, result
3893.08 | 3.75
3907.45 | 3.76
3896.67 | 4.05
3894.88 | 3.65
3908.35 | 4.19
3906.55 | 3.27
